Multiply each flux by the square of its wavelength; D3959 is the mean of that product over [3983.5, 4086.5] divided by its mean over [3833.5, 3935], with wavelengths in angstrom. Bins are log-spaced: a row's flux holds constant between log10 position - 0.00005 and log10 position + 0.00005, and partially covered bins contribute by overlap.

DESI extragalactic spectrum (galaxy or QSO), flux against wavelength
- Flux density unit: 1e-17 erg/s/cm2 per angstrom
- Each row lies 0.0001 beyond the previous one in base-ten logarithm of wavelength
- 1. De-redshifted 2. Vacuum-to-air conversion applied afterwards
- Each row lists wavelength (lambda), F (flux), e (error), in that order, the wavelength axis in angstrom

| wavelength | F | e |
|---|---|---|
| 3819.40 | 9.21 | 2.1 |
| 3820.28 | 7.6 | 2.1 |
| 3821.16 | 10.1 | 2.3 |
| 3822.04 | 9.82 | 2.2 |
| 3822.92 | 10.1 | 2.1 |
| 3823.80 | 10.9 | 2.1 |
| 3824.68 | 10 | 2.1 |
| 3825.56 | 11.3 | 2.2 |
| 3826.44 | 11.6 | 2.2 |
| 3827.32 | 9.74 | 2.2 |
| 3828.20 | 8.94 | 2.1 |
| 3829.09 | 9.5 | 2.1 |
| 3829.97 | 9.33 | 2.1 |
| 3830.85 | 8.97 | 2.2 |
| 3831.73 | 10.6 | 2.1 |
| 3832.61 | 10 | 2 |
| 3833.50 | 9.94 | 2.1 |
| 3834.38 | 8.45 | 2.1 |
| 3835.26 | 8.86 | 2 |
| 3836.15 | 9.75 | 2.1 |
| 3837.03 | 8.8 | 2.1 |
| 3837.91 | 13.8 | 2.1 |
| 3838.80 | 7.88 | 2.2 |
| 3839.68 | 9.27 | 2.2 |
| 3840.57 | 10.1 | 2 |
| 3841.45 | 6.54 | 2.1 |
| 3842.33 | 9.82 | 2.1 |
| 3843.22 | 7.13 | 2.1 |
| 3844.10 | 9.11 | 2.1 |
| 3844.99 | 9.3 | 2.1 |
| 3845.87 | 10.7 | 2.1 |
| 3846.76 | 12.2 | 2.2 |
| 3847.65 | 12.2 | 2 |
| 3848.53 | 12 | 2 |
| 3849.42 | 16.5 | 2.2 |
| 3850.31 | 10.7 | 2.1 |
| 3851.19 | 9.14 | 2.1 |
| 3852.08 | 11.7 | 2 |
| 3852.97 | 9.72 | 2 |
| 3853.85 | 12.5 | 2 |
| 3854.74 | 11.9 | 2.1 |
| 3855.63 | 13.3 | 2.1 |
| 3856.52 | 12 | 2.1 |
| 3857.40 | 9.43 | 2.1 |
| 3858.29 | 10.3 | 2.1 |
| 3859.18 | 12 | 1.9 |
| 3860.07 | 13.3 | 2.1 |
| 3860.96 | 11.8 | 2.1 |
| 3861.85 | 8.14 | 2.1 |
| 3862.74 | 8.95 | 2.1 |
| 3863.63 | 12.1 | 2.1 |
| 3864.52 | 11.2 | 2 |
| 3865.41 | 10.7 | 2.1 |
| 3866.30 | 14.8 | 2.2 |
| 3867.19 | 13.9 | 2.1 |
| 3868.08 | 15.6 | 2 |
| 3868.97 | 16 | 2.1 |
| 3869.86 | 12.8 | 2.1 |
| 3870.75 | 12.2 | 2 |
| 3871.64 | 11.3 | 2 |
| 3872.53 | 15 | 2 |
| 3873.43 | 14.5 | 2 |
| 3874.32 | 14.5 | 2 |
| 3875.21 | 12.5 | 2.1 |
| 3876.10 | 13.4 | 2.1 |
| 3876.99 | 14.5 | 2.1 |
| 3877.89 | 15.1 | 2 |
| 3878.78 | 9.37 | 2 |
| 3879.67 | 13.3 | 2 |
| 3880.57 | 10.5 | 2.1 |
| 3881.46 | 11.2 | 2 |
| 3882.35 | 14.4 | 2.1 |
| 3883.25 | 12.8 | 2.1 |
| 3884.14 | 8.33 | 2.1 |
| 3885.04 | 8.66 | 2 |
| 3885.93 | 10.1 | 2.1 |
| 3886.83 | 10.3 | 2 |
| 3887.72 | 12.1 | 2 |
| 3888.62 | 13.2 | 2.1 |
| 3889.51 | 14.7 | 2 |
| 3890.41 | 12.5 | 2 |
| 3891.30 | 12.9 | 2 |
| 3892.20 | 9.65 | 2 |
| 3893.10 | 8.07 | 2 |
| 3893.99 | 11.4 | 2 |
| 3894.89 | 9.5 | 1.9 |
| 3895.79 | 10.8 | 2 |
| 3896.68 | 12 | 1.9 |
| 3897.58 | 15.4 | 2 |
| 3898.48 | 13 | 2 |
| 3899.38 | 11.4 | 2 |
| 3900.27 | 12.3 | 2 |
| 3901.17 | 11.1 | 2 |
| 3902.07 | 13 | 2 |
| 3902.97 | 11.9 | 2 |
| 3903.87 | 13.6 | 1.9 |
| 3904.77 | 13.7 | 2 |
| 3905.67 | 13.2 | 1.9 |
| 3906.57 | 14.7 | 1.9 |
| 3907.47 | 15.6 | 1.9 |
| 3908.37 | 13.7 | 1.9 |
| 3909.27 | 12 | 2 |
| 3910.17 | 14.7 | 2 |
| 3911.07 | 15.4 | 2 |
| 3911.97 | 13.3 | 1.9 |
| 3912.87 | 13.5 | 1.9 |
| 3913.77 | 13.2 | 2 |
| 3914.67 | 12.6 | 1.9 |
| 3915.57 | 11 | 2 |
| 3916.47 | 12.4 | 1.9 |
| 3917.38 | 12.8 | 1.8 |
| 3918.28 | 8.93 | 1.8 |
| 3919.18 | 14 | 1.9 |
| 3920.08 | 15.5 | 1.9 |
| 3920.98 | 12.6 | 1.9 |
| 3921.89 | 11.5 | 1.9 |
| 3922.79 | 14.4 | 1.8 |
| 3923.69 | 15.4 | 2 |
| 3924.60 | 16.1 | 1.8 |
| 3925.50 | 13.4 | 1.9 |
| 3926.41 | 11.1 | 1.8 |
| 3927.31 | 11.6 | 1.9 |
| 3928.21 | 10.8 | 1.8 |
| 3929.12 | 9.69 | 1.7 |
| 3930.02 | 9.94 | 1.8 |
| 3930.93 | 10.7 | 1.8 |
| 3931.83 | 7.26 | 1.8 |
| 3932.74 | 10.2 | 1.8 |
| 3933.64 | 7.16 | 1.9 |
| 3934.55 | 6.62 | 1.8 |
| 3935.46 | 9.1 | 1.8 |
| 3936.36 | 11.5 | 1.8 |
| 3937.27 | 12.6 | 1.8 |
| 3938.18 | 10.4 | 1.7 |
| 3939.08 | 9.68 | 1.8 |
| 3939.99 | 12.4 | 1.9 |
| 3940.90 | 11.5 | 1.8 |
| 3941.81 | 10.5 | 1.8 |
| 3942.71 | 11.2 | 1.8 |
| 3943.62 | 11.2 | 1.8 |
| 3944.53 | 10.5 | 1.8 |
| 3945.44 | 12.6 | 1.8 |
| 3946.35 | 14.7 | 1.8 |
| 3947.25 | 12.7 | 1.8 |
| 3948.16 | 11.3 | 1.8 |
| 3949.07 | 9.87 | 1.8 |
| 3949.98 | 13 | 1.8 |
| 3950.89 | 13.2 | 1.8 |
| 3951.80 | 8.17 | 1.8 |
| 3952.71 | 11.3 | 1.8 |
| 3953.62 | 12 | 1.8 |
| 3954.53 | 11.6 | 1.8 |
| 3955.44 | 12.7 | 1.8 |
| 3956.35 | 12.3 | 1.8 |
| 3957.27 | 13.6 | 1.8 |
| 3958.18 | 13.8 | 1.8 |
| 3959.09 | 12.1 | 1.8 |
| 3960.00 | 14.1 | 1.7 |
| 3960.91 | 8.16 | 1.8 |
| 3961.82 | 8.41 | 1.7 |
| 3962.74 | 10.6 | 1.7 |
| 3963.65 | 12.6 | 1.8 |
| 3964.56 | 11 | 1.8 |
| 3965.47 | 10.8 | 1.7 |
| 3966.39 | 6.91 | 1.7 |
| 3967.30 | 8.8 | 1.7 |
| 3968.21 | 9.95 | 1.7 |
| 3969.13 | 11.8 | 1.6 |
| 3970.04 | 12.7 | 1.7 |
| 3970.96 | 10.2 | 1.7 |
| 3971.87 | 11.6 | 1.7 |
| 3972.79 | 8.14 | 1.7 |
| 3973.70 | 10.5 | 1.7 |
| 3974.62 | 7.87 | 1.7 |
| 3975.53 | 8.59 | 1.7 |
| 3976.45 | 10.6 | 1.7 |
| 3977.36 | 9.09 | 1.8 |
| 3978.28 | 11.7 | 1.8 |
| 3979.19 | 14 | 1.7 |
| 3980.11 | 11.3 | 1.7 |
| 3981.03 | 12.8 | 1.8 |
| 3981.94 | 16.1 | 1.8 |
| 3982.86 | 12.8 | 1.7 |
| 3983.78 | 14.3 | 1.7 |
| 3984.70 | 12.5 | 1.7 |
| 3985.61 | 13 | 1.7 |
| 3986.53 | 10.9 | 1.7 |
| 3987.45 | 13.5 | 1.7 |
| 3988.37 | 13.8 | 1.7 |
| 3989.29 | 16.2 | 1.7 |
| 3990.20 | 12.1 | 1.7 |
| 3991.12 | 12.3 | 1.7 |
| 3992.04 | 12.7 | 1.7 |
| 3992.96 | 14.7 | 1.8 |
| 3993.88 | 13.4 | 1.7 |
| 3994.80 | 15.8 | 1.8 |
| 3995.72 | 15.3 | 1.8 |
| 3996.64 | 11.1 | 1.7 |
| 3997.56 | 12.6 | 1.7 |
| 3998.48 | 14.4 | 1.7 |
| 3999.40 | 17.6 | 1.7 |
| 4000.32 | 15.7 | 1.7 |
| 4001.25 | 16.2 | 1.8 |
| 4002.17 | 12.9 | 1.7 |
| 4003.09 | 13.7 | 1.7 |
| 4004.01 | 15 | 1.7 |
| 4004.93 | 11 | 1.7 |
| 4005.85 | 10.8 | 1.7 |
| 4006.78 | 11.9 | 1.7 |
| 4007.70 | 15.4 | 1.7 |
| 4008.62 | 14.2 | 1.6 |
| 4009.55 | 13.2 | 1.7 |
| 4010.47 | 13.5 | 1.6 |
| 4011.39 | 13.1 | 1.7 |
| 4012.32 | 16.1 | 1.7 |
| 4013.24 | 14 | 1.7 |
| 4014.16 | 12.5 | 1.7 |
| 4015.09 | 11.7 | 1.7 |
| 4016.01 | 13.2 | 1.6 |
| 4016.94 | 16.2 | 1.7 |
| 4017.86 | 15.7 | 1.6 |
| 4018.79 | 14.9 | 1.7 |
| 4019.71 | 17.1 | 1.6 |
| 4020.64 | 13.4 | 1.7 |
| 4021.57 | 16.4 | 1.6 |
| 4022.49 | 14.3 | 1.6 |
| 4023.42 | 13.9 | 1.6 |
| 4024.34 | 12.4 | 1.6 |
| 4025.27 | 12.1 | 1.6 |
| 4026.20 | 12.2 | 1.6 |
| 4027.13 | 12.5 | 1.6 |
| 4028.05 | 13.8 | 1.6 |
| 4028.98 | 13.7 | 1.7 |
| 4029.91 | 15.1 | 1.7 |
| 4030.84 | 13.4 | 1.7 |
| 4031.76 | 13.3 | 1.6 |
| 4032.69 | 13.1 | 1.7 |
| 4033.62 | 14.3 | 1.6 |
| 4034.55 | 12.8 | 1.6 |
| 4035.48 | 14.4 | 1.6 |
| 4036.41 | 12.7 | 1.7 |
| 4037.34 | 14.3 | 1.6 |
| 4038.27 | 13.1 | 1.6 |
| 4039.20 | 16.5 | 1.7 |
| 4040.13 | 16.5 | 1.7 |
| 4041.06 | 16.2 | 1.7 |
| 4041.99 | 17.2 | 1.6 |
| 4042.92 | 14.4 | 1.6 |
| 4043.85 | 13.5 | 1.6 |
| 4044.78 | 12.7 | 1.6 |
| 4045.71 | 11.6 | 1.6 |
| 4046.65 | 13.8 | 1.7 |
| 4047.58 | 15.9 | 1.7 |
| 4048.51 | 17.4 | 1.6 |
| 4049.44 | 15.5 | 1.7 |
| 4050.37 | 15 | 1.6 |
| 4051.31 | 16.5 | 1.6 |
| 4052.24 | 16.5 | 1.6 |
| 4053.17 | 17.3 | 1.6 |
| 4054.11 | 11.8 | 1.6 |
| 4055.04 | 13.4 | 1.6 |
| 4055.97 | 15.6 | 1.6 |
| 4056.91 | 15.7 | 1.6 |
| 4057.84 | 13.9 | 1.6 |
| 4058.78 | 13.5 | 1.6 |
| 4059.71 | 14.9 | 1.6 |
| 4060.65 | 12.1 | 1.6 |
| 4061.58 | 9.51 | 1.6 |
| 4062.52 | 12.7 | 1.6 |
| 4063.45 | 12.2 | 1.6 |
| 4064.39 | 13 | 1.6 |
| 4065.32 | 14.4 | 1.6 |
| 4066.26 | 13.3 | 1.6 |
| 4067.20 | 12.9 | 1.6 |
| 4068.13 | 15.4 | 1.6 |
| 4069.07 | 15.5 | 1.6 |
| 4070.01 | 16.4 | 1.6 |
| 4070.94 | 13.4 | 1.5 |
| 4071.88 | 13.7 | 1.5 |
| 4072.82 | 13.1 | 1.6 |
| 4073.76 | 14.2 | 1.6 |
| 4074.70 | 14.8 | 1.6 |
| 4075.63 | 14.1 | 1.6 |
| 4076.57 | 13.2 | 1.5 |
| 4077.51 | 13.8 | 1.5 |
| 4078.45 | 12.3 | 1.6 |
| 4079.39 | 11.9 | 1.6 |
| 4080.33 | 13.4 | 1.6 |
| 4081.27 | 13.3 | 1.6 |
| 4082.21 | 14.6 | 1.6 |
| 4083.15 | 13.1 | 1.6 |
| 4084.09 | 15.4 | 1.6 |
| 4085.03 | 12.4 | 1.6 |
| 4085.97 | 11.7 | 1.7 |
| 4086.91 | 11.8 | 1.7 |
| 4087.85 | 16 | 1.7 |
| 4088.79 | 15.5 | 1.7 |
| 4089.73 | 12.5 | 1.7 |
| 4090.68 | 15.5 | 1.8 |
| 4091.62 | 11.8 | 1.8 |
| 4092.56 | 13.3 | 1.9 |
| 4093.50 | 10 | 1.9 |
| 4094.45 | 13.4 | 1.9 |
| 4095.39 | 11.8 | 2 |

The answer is 1.27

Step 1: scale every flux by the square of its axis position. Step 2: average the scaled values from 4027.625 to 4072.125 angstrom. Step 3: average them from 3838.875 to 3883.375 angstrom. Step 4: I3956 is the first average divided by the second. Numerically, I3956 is 1.3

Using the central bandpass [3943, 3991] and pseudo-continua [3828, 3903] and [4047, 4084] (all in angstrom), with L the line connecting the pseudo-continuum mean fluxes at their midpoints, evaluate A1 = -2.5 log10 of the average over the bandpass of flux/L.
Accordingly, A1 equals 0.10 mag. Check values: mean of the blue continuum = 11.4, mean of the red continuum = 14.1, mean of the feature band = 11.6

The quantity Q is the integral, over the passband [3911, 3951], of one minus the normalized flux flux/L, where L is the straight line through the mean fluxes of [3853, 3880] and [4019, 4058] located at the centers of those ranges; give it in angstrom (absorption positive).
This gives 4.6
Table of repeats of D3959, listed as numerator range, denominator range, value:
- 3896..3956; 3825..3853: 1.25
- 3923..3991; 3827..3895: 1.06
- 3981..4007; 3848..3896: 1.21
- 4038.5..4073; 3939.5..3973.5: 1.34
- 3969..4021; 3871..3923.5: 1.10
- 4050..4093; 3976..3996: 1.10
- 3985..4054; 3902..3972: 1.25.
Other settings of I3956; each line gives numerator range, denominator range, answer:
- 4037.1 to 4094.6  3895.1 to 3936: 1.23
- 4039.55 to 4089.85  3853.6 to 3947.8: 1.27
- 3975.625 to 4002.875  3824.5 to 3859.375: 1.39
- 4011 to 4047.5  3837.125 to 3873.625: 1.34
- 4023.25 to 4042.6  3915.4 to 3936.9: 1.29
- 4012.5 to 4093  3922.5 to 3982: 1.32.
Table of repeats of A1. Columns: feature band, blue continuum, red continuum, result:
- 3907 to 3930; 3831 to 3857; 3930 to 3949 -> -0.22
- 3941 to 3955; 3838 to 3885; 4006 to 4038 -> 0.11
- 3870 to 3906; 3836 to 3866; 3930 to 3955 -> -0.13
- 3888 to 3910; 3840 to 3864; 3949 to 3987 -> -0.14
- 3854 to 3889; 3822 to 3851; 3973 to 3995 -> -0.15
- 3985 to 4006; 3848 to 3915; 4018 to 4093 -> -0.02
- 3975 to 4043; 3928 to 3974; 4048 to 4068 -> -0.08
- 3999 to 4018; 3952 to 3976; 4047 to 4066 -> -0.12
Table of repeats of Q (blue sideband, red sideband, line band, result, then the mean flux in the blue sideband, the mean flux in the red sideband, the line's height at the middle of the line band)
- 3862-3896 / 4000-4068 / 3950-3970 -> 2.9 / 12.2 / 14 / 13.1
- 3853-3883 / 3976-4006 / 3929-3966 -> 5.7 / 12.5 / 13.4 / 13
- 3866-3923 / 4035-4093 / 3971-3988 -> 2.3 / 12.7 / 14.1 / 13.4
